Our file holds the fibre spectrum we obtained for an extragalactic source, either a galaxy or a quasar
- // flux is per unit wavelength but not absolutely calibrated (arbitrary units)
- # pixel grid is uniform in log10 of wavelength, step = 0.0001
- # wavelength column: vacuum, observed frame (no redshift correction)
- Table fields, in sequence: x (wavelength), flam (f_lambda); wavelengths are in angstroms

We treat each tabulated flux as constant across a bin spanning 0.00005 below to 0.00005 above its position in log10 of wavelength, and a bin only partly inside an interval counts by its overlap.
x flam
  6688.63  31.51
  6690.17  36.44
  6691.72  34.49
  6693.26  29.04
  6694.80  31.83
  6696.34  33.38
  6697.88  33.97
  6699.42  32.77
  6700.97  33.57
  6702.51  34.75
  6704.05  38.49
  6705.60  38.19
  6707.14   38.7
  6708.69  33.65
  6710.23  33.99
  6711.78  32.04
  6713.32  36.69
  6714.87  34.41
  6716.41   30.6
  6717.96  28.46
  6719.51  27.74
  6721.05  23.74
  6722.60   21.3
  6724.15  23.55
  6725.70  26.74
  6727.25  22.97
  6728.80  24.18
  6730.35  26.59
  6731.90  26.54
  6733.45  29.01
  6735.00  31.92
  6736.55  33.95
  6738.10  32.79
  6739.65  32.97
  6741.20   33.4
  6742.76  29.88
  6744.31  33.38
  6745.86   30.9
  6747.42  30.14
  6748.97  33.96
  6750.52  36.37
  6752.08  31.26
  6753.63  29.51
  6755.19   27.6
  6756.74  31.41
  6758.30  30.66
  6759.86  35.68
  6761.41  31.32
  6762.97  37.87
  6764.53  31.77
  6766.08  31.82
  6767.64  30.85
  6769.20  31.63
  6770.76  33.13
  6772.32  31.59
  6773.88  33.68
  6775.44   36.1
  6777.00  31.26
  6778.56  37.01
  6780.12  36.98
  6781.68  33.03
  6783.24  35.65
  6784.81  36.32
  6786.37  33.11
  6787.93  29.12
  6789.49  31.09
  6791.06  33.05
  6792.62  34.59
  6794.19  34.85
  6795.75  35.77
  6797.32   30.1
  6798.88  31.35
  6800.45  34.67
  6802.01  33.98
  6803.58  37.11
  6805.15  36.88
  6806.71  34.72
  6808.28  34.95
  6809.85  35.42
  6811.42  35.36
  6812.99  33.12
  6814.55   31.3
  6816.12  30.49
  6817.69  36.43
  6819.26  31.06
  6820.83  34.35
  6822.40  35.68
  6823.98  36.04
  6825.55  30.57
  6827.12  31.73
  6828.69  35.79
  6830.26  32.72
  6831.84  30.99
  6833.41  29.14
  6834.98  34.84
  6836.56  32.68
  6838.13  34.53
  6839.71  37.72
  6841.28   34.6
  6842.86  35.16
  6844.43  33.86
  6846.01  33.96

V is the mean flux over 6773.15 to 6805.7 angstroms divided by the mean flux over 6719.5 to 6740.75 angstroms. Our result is 1.24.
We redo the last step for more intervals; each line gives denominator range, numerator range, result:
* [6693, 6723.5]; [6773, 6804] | 1.05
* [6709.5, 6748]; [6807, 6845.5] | 1.14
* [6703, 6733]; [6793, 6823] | 1.14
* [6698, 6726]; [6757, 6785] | 1.06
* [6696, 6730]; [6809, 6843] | 1.08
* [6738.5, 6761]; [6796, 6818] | 1.06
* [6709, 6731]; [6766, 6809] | 1.20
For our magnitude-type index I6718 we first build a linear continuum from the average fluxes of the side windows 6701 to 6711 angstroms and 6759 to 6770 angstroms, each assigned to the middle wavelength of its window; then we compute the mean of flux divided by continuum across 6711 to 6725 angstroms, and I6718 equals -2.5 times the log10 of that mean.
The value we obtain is 0.23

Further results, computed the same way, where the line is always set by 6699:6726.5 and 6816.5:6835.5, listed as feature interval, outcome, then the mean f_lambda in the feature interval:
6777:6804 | -0.04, 33.9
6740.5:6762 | 0.01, 31.8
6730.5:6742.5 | 0.03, 31.2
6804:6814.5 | -0.06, 34.9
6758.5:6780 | -0.03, 33.4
